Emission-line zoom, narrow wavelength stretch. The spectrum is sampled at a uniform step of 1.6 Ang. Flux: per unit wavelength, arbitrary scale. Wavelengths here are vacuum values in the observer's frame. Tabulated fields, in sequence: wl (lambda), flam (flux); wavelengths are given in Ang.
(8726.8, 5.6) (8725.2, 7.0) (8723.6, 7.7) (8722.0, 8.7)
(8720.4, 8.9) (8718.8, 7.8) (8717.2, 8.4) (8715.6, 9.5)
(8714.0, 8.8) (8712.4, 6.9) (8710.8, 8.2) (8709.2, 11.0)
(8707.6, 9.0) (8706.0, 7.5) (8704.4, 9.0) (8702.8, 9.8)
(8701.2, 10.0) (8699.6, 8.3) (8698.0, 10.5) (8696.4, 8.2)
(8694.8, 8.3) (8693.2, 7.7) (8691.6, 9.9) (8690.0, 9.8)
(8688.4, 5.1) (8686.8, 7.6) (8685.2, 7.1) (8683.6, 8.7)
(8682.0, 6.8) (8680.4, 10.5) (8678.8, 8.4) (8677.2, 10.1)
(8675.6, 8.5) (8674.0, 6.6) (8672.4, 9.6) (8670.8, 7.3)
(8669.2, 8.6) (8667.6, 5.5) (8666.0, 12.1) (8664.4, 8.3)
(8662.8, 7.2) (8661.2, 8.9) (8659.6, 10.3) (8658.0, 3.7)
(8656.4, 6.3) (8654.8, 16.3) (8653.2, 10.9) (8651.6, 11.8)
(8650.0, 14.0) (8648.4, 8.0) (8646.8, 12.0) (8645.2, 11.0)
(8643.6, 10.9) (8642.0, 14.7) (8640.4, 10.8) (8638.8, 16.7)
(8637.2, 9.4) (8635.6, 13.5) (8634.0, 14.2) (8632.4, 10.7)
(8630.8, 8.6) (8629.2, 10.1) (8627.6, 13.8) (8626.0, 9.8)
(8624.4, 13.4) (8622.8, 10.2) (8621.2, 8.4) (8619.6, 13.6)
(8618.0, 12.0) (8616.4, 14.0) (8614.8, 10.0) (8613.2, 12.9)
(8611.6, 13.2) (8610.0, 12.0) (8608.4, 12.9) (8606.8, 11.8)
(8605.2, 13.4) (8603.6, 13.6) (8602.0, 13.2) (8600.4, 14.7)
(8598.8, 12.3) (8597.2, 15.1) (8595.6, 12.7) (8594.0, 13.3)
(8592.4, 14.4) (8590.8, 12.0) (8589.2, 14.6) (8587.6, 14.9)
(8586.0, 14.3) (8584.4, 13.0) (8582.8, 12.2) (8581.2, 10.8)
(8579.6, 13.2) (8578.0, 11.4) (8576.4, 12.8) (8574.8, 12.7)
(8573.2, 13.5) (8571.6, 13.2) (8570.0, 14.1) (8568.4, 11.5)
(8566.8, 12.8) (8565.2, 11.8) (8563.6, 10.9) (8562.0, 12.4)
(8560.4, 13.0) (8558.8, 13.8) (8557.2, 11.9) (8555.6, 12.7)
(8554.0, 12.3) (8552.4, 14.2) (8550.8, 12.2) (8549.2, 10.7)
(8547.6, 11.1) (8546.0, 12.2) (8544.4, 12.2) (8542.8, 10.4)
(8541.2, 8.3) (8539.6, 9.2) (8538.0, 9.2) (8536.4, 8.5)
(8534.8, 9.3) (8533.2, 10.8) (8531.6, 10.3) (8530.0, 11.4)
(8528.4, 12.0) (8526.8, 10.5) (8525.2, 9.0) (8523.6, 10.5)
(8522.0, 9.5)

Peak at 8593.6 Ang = Mg II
